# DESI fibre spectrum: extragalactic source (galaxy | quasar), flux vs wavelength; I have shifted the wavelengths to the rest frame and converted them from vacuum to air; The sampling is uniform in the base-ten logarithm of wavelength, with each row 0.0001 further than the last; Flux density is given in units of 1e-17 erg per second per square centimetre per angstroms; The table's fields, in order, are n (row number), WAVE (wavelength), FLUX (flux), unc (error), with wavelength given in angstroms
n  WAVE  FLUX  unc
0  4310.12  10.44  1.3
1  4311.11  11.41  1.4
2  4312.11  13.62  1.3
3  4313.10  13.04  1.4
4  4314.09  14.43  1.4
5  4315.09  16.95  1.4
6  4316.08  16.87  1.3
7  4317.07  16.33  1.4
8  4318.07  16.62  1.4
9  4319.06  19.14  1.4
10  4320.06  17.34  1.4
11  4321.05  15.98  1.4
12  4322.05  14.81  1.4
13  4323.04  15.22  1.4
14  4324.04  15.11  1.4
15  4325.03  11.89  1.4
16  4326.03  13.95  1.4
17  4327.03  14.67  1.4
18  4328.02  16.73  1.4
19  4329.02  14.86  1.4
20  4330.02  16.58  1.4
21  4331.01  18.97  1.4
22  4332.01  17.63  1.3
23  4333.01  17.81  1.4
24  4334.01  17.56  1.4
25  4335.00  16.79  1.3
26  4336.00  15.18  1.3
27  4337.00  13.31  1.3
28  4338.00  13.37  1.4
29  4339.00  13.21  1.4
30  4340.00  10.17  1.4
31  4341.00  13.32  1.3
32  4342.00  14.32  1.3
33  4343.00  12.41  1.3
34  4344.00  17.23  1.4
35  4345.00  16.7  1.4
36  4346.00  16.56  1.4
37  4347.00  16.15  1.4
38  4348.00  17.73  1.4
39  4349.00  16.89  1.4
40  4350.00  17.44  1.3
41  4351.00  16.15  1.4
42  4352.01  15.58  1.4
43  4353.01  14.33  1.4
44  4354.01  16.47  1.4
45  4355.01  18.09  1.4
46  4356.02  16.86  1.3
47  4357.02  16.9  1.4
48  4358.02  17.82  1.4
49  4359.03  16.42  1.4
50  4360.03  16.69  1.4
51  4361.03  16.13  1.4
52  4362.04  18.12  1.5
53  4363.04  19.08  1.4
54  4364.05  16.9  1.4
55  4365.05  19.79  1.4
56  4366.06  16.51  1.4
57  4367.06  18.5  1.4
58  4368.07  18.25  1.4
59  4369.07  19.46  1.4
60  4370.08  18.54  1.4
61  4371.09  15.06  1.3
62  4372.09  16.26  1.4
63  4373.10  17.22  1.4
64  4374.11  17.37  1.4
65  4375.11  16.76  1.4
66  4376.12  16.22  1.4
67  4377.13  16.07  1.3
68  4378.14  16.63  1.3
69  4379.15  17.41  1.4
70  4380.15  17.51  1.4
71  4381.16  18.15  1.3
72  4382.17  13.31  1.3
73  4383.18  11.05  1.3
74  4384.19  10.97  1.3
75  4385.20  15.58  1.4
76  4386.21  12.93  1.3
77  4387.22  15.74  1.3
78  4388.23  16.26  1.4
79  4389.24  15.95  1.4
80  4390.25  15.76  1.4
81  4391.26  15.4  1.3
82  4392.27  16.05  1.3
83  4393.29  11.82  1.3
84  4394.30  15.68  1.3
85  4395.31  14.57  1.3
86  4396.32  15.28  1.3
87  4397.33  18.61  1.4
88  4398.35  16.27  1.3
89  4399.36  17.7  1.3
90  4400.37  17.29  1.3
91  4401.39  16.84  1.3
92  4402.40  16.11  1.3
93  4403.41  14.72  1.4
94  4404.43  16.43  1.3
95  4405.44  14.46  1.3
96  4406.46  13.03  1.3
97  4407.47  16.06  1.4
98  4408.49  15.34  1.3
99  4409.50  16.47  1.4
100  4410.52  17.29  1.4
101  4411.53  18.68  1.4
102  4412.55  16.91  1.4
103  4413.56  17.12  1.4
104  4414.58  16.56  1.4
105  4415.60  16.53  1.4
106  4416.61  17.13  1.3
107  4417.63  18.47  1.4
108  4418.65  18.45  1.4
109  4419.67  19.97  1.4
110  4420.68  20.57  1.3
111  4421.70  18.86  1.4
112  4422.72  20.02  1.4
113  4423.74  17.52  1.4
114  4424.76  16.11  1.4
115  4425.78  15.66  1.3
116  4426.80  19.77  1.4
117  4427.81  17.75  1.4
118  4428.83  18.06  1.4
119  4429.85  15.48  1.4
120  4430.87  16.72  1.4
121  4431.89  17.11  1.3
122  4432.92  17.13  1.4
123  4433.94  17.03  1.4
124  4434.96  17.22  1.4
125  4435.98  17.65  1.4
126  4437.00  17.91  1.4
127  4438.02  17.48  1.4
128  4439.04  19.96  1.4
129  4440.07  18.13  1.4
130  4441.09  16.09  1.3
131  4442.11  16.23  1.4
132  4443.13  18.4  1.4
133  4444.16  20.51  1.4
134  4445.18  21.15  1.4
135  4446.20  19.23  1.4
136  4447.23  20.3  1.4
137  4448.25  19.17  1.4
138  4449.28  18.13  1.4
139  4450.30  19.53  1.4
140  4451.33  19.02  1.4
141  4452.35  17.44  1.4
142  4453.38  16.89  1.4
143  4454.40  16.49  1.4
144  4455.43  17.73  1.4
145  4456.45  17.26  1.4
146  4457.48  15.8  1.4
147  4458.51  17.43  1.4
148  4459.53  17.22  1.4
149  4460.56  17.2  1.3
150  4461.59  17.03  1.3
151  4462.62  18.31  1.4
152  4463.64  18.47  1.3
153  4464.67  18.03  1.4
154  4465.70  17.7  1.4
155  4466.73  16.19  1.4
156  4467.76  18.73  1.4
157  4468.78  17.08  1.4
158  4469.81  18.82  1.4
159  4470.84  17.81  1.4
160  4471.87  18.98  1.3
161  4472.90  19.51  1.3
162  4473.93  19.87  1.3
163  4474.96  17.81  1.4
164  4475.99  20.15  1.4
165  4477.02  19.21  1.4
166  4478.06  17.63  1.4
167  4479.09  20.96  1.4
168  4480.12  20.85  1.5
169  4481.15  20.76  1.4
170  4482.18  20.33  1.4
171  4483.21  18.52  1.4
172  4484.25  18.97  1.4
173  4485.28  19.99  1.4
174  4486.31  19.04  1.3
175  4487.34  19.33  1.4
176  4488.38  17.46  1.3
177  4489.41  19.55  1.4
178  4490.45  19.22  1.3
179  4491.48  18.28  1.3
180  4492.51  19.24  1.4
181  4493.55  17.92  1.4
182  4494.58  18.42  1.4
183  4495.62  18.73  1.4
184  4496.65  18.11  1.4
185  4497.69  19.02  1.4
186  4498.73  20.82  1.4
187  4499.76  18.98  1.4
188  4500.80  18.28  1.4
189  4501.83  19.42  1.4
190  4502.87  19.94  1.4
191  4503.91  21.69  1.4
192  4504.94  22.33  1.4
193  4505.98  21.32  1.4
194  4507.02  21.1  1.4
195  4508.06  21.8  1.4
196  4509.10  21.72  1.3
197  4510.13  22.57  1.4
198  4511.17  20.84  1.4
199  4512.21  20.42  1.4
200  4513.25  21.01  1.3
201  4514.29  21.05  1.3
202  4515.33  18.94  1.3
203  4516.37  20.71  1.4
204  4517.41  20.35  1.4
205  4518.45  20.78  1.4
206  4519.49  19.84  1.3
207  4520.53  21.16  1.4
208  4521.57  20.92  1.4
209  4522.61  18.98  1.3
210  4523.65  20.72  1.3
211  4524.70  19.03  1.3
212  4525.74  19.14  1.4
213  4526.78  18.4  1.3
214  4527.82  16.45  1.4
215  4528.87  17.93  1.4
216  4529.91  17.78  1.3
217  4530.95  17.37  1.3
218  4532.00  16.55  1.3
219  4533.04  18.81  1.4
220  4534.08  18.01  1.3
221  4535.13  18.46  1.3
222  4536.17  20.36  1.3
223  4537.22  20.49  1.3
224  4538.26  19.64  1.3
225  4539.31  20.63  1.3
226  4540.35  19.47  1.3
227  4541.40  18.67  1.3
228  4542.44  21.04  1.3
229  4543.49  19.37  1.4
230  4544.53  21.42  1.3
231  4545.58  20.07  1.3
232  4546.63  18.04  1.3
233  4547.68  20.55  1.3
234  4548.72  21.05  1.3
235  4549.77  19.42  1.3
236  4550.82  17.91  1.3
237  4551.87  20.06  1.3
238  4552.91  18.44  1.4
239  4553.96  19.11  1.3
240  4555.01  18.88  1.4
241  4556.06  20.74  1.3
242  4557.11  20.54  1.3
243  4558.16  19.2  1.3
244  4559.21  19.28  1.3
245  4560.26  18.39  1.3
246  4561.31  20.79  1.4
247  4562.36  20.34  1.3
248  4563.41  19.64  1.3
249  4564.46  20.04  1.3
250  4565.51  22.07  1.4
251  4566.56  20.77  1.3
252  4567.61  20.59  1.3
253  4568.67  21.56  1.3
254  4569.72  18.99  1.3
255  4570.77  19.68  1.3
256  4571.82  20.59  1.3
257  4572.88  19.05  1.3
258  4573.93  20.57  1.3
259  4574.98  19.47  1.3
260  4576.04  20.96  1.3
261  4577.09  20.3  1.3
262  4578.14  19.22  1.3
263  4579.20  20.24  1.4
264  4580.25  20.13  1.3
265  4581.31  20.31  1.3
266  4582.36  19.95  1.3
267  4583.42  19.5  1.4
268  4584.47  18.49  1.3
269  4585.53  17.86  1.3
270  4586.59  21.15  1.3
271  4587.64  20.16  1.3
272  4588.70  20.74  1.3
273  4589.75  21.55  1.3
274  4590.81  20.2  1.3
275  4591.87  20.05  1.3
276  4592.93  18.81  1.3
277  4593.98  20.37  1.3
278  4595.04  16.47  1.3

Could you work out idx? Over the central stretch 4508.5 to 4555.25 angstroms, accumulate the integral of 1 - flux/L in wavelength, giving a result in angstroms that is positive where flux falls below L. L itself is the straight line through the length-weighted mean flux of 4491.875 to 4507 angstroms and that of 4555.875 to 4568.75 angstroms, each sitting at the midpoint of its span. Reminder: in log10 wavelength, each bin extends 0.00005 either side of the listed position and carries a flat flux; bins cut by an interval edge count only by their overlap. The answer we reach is 0.8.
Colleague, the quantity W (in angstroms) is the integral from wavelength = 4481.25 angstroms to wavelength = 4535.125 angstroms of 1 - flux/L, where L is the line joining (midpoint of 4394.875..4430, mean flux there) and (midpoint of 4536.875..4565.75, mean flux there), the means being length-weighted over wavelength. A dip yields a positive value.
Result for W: -1.7 angstroms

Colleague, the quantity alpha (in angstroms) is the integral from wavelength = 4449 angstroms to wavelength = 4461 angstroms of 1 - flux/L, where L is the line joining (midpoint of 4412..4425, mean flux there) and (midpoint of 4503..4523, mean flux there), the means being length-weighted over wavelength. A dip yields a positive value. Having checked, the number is 1.0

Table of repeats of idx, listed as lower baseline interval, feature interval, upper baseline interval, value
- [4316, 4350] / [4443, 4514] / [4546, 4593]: -3.22 angstroms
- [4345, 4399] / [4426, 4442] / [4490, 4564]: 0.17 angstroms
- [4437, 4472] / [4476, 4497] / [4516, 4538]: -0.71 angstroms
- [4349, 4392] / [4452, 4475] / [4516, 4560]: 0.48 angstroms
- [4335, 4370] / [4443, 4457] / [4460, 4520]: -0.11 angstroms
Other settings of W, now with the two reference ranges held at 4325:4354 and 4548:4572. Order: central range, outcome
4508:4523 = -1.34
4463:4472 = 0.06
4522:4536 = 0.69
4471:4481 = -0.65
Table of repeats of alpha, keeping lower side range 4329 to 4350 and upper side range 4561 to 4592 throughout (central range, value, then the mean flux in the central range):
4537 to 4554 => -0.14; 19.7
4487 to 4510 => -1.29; 19.7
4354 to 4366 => -1.07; 17.4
